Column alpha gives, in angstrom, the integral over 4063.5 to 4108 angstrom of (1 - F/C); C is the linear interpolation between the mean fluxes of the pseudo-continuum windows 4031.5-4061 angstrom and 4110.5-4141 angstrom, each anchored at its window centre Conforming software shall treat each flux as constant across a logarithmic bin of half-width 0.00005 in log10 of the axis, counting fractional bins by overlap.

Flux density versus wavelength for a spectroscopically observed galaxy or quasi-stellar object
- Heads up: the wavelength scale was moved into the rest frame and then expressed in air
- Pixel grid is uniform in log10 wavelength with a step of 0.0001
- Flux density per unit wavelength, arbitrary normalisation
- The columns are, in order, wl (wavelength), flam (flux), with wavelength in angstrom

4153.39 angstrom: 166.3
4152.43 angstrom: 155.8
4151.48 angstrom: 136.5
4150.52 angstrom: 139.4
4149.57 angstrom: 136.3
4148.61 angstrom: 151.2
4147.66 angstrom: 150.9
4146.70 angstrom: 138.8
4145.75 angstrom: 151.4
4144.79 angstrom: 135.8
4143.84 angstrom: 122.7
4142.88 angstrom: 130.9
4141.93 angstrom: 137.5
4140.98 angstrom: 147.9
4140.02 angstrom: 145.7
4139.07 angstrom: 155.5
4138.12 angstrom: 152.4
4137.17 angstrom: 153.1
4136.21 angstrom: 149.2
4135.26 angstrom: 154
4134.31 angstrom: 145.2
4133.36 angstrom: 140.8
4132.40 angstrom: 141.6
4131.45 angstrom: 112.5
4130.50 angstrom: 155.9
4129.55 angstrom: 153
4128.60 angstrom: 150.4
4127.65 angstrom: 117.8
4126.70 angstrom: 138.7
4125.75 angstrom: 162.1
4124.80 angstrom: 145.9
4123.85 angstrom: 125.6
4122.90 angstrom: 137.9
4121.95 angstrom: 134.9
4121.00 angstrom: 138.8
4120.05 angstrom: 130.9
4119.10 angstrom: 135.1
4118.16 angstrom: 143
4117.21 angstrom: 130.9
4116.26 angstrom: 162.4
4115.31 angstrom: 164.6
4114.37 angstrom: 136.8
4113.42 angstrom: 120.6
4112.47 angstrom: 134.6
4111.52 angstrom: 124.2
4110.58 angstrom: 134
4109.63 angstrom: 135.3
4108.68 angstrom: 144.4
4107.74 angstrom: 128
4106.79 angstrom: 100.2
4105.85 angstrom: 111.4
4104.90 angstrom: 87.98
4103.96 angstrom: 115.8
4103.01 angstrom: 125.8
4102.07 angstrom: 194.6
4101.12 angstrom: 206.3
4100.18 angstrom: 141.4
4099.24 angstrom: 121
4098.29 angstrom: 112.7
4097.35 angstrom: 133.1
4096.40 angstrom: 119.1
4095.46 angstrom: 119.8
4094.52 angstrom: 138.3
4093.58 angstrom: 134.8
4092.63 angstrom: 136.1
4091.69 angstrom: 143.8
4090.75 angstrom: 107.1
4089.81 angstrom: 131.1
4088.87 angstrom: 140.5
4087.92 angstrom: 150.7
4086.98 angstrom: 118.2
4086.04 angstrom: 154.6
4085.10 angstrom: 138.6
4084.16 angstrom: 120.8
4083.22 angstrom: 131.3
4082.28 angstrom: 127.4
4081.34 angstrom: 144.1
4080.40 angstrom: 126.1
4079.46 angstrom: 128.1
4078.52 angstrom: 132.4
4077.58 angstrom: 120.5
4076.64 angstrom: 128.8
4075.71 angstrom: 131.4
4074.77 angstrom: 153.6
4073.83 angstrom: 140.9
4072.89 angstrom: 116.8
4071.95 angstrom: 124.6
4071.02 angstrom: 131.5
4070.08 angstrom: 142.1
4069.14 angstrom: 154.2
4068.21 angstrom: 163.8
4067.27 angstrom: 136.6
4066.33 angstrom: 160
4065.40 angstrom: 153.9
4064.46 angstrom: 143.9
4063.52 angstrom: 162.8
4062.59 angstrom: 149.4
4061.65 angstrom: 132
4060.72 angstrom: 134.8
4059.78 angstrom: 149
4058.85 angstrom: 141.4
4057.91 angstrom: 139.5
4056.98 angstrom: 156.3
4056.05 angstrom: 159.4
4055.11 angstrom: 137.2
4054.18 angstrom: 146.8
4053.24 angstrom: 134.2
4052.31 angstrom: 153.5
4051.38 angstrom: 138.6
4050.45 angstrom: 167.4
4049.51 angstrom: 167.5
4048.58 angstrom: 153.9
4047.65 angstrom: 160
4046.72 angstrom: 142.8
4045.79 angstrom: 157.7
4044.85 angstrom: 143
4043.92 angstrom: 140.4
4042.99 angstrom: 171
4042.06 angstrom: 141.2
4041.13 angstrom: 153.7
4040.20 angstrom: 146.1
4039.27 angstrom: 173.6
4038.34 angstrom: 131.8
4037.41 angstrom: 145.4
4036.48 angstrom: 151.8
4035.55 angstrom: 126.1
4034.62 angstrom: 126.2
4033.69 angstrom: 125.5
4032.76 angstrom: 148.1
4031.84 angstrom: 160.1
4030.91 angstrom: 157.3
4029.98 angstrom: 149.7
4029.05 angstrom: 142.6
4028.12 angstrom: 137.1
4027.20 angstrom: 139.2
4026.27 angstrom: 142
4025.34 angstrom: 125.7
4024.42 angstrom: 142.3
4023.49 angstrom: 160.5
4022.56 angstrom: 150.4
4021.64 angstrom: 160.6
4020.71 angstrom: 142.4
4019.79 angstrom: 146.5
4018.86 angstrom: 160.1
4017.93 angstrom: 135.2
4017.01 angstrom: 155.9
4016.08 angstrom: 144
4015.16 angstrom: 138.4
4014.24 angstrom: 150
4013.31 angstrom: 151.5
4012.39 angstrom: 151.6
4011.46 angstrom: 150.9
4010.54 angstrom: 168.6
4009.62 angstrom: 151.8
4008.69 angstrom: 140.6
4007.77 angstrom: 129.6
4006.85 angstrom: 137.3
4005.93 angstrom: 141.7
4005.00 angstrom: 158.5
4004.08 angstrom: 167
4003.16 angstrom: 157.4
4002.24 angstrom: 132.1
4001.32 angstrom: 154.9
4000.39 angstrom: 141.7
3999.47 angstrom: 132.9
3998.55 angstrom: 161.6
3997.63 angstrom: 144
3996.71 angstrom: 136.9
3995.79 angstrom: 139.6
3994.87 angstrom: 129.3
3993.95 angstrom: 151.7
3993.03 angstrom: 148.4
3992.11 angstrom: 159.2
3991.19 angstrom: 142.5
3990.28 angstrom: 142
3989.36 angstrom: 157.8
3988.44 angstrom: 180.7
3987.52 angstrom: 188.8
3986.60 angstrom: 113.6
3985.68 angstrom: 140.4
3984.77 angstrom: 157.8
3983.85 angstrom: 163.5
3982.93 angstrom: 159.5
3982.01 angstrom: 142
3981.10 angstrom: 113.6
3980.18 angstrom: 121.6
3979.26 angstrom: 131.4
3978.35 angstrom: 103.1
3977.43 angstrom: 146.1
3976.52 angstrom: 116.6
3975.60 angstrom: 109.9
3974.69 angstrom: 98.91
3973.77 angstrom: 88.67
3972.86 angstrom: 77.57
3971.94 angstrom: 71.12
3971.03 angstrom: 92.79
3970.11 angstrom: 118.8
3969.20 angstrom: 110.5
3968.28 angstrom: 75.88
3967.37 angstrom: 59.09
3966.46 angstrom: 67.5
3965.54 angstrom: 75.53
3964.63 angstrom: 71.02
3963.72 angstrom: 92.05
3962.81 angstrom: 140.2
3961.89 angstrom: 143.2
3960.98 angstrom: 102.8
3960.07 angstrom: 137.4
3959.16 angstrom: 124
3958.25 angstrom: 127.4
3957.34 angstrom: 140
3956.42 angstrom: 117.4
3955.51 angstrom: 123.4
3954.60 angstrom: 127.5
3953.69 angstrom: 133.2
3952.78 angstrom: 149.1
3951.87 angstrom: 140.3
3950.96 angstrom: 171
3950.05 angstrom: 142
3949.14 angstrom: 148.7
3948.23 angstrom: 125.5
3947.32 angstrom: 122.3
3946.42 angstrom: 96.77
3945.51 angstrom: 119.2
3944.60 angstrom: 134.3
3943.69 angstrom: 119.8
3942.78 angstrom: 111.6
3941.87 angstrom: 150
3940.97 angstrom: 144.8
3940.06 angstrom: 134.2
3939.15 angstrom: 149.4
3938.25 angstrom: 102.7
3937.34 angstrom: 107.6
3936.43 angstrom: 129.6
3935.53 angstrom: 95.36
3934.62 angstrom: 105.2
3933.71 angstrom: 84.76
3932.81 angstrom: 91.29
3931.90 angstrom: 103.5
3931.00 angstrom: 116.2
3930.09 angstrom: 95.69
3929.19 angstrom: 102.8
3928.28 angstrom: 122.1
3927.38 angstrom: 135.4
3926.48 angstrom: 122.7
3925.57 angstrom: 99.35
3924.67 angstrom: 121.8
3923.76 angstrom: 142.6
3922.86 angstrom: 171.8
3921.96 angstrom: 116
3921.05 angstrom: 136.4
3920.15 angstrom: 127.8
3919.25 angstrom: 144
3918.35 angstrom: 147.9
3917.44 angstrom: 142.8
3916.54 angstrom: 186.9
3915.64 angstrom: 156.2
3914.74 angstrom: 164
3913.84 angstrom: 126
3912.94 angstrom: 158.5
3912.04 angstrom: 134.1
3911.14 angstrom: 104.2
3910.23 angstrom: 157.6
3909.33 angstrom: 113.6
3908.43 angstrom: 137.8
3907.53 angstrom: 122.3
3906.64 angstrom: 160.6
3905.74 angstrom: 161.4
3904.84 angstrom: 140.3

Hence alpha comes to 3.0 angstrom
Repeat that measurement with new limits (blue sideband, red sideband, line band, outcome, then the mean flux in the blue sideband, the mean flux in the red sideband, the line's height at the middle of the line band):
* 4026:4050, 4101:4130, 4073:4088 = 0.9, 147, 137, 142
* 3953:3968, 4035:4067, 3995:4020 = -3.1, 112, 149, 131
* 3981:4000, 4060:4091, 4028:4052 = -1.1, 149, 138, 142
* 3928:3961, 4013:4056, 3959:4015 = 1.8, 123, 147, 135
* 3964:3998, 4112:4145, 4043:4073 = -3.4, 123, 141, 132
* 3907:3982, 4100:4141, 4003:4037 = -4.5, 121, 140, 129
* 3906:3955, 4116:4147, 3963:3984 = 4.5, 130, 142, 132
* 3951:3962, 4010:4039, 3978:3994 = -0.9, 132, 146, 138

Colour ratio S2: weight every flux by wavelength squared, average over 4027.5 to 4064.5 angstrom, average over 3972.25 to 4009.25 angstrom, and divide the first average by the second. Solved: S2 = 1.09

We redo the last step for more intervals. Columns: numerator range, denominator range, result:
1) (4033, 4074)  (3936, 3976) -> 1.32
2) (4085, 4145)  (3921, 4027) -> 1.13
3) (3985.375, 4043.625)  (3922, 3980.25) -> 1.31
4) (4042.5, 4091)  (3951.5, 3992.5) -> 1.22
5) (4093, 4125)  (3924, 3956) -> 1.19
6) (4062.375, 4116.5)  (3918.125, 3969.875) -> 1.22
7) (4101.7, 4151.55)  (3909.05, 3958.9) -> 1.18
